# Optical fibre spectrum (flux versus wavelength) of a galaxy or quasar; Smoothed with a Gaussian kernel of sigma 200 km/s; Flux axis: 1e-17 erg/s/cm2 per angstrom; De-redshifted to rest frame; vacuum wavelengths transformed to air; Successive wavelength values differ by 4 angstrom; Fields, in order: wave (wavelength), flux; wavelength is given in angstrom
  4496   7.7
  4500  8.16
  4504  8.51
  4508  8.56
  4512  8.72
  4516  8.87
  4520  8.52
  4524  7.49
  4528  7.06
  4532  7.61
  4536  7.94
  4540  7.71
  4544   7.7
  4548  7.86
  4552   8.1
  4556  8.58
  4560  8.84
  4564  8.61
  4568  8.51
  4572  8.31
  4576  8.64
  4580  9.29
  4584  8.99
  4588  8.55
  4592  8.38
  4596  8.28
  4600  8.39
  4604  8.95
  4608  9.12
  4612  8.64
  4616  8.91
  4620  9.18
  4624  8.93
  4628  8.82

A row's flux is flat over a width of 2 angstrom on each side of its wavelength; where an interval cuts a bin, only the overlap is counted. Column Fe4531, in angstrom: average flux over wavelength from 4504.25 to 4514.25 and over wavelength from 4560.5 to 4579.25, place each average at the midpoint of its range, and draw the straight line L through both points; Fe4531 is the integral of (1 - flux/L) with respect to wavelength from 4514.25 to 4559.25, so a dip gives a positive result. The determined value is 3.4 angstrom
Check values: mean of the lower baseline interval 8.62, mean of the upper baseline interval 8.59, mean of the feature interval 7.97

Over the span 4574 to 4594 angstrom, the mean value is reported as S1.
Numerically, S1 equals 8.77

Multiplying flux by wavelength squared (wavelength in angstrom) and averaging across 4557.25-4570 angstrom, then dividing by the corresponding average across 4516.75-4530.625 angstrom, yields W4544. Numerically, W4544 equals 1.13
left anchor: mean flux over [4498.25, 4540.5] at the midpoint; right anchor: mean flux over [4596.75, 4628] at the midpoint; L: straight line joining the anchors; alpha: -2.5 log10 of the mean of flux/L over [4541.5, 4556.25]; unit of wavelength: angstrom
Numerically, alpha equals 0.05 mag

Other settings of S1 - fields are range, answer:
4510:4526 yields 8.4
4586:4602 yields 8.4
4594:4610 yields 8.68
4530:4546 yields 7.74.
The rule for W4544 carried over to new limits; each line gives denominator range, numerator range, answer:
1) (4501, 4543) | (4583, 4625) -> 1.12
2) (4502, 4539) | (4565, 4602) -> 1.09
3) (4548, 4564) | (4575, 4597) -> 1.05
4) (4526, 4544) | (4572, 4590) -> 1.18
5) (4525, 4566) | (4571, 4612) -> 1.11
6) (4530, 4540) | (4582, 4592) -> 1.15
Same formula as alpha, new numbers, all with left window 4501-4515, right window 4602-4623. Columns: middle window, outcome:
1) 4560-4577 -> 0.03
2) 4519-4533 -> 0.14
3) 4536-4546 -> 0.13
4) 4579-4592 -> 0.00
